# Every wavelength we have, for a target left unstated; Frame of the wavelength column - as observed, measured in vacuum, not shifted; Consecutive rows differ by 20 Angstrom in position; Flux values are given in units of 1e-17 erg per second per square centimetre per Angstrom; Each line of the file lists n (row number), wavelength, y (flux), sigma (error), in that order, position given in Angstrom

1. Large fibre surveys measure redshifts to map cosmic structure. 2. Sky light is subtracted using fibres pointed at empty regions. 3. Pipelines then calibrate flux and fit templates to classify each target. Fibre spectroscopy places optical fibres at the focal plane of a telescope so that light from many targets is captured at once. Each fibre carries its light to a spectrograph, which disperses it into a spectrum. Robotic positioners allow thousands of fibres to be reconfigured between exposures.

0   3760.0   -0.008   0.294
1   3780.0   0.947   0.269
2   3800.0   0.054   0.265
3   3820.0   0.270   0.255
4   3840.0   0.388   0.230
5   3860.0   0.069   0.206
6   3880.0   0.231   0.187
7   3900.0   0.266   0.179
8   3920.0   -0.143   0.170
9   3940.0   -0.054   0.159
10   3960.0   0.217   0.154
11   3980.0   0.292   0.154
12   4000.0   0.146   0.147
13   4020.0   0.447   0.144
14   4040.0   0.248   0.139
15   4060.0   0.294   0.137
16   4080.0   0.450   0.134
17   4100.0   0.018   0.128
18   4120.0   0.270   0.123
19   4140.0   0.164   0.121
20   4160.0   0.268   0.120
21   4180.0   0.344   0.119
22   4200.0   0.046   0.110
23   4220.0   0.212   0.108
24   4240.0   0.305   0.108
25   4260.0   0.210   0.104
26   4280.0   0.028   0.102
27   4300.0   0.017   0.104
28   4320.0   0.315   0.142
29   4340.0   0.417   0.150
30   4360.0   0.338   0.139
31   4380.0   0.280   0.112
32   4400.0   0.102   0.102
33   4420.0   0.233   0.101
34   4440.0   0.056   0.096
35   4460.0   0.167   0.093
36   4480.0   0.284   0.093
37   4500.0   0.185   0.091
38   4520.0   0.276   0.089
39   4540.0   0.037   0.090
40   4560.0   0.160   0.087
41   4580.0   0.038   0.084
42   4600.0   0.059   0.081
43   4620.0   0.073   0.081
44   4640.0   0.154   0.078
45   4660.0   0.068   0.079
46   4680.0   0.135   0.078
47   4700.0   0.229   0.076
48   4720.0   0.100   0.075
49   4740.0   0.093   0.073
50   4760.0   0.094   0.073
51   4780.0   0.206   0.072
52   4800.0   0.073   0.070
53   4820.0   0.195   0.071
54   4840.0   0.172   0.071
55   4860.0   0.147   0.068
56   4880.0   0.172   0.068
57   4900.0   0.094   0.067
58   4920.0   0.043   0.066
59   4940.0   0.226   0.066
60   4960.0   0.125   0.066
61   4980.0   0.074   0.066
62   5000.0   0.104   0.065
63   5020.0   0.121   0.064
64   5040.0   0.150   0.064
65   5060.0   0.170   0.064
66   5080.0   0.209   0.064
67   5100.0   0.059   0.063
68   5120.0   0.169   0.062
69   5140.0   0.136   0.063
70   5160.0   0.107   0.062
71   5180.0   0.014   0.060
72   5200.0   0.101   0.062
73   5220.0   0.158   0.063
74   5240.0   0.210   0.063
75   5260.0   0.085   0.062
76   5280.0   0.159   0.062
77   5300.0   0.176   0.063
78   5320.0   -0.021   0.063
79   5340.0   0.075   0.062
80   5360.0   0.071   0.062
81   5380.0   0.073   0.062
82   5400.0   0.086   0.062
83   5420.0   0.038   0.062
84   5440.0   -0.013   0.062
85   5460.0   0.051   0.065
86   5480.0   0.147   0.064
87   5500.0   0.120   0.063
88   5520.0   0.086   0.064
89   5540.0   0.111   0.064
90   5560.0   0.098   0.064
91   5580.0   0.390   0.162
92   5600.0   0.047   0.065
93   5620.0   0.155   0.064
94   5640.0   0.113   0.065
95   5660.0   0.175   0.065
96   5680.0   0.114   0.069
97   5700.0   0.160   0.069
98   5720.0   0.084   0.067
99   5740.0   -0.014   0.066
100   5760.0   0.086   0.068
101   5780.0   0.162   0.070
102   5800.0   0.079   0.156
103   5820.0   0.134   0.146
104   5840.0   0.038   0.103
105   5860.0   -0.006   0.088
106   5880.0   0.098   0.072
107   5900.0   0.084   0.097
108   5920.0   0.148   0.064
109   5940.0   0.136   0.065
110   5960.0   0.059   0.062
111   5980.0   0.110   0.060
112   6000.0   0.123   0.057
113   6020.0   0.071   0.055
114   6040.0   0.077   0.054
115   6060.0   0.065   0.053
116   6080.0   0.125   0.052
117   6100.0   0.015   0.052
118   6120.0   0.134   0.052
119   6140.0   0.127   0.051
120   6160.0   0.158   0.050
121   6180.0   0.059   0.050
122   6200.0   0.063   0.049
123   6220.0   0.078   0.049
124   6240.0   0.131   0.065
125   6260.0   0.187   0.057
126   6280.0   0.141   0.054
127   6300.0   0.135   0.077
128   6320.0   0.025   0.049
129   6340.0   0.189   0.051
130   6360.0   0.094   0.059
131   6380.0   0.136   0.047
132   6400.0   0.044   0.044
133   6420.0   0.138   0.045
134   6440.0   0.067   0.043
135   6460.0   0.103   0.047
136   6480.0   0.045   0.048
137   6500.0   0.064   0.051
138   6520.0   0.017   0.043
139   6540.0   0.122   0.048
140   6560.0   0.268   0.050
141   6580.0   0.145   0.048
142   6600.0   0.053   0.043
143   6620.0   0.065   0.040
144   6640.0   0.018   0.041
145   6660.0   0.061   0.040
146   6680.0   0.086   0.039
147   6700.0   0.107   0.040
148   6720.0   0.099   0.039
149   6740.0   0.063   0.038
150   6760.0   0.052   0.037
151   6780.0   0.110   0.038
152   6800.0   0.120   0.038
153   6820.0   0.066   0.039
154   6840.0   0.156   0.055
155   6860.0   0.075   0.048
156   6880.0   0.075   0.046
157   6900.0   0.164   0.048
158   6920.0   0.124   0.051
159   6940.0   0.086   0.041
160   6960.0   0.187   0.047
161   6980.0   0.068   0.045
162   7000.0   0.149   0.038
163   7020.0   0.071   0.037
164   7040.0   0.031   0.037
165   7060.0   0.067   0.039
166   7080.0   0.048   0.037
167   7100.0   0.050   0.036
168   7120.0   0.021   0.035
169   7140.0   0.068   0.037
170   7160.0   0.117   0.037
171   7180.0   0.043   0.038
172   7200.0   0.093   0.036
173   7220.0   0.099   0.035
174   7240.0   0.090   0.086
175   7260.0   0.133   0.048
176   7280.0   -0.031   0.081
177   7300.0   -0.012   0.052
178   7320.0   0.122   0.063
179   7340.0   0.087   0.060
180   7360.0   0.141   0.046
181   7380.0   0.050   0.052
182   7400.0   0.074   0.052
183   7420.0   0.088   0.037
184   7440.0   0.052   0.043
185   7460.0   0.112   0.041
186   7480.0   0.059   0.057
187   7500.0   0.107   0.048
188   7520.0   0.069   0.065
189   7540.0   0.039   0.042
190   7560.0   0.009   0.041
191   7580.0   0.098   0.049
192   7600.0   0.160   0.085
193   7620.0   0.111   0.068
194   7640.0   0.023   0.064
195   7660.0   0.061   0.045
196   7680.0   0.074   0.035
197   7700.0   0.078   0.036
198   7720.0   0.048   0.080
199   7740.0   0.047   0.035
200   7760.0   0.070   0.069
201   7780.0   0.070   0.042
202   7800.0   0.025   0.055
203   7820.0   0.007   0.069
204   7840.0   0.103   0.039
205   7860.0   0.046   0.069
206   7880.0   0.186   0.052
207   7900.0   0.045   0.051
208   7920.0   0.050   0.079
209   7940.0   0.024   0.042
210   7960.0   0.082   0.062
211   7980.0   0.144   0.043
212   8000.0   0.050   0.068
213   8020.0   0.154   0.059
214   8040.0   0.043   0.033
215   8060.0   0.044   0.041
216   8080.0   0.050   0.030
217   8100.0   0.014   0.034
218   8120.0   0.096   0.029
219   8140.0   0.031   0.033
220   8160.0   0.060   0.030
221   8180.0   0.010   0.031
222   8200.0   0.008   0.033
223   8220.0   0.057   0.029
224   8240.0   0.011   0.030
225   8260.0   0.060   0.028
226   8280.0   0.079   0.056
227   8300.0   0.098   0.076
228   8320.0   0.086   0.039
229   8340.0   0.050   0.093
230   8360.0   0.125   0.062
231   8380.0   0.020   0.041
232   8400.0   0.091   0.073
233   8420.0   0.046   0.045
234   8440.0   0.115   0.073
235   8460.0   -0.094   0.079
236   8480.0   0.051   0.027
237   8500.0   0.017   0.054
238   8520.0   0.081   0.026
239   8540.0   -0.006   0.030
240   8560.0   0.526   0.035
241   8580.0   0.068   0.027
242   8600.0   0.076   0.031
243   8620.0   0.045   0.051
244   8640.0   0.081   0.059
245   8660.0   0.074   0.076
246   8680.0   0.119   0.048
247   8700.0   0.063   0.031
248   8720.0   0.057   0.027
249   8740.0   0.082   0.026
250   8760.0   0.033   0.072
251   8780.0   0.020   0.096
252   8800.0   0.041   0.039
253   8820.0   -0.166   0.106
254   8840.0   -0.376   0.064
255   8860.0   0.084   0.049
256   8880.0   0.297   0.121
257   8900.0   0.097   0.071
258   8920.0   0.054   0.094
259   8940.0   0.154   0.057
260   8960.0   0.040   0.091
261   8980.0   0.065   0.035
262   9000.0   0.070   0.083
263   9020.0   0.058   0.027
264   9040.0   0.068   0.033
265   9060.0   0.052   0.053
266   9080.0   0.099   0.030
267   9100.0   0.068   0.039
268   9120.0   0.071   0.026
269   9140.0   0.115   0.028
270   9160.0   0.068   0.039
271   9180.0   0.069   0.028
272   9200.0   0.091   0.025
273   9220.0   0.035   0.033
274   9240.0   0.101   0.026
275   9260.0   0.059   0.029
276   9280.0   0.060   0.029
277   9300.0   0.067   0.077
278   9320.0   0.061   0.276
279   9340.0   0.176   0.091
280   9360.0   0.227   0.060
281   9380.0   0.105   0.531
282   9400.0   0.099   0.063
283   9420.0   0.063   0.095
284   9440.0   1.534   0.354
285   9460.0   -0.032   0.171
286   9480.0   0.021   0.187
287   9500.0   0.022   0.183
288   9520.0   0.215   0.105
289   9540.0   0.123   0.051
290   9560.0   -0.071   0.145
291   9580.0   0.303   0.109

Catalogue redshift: 1.30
